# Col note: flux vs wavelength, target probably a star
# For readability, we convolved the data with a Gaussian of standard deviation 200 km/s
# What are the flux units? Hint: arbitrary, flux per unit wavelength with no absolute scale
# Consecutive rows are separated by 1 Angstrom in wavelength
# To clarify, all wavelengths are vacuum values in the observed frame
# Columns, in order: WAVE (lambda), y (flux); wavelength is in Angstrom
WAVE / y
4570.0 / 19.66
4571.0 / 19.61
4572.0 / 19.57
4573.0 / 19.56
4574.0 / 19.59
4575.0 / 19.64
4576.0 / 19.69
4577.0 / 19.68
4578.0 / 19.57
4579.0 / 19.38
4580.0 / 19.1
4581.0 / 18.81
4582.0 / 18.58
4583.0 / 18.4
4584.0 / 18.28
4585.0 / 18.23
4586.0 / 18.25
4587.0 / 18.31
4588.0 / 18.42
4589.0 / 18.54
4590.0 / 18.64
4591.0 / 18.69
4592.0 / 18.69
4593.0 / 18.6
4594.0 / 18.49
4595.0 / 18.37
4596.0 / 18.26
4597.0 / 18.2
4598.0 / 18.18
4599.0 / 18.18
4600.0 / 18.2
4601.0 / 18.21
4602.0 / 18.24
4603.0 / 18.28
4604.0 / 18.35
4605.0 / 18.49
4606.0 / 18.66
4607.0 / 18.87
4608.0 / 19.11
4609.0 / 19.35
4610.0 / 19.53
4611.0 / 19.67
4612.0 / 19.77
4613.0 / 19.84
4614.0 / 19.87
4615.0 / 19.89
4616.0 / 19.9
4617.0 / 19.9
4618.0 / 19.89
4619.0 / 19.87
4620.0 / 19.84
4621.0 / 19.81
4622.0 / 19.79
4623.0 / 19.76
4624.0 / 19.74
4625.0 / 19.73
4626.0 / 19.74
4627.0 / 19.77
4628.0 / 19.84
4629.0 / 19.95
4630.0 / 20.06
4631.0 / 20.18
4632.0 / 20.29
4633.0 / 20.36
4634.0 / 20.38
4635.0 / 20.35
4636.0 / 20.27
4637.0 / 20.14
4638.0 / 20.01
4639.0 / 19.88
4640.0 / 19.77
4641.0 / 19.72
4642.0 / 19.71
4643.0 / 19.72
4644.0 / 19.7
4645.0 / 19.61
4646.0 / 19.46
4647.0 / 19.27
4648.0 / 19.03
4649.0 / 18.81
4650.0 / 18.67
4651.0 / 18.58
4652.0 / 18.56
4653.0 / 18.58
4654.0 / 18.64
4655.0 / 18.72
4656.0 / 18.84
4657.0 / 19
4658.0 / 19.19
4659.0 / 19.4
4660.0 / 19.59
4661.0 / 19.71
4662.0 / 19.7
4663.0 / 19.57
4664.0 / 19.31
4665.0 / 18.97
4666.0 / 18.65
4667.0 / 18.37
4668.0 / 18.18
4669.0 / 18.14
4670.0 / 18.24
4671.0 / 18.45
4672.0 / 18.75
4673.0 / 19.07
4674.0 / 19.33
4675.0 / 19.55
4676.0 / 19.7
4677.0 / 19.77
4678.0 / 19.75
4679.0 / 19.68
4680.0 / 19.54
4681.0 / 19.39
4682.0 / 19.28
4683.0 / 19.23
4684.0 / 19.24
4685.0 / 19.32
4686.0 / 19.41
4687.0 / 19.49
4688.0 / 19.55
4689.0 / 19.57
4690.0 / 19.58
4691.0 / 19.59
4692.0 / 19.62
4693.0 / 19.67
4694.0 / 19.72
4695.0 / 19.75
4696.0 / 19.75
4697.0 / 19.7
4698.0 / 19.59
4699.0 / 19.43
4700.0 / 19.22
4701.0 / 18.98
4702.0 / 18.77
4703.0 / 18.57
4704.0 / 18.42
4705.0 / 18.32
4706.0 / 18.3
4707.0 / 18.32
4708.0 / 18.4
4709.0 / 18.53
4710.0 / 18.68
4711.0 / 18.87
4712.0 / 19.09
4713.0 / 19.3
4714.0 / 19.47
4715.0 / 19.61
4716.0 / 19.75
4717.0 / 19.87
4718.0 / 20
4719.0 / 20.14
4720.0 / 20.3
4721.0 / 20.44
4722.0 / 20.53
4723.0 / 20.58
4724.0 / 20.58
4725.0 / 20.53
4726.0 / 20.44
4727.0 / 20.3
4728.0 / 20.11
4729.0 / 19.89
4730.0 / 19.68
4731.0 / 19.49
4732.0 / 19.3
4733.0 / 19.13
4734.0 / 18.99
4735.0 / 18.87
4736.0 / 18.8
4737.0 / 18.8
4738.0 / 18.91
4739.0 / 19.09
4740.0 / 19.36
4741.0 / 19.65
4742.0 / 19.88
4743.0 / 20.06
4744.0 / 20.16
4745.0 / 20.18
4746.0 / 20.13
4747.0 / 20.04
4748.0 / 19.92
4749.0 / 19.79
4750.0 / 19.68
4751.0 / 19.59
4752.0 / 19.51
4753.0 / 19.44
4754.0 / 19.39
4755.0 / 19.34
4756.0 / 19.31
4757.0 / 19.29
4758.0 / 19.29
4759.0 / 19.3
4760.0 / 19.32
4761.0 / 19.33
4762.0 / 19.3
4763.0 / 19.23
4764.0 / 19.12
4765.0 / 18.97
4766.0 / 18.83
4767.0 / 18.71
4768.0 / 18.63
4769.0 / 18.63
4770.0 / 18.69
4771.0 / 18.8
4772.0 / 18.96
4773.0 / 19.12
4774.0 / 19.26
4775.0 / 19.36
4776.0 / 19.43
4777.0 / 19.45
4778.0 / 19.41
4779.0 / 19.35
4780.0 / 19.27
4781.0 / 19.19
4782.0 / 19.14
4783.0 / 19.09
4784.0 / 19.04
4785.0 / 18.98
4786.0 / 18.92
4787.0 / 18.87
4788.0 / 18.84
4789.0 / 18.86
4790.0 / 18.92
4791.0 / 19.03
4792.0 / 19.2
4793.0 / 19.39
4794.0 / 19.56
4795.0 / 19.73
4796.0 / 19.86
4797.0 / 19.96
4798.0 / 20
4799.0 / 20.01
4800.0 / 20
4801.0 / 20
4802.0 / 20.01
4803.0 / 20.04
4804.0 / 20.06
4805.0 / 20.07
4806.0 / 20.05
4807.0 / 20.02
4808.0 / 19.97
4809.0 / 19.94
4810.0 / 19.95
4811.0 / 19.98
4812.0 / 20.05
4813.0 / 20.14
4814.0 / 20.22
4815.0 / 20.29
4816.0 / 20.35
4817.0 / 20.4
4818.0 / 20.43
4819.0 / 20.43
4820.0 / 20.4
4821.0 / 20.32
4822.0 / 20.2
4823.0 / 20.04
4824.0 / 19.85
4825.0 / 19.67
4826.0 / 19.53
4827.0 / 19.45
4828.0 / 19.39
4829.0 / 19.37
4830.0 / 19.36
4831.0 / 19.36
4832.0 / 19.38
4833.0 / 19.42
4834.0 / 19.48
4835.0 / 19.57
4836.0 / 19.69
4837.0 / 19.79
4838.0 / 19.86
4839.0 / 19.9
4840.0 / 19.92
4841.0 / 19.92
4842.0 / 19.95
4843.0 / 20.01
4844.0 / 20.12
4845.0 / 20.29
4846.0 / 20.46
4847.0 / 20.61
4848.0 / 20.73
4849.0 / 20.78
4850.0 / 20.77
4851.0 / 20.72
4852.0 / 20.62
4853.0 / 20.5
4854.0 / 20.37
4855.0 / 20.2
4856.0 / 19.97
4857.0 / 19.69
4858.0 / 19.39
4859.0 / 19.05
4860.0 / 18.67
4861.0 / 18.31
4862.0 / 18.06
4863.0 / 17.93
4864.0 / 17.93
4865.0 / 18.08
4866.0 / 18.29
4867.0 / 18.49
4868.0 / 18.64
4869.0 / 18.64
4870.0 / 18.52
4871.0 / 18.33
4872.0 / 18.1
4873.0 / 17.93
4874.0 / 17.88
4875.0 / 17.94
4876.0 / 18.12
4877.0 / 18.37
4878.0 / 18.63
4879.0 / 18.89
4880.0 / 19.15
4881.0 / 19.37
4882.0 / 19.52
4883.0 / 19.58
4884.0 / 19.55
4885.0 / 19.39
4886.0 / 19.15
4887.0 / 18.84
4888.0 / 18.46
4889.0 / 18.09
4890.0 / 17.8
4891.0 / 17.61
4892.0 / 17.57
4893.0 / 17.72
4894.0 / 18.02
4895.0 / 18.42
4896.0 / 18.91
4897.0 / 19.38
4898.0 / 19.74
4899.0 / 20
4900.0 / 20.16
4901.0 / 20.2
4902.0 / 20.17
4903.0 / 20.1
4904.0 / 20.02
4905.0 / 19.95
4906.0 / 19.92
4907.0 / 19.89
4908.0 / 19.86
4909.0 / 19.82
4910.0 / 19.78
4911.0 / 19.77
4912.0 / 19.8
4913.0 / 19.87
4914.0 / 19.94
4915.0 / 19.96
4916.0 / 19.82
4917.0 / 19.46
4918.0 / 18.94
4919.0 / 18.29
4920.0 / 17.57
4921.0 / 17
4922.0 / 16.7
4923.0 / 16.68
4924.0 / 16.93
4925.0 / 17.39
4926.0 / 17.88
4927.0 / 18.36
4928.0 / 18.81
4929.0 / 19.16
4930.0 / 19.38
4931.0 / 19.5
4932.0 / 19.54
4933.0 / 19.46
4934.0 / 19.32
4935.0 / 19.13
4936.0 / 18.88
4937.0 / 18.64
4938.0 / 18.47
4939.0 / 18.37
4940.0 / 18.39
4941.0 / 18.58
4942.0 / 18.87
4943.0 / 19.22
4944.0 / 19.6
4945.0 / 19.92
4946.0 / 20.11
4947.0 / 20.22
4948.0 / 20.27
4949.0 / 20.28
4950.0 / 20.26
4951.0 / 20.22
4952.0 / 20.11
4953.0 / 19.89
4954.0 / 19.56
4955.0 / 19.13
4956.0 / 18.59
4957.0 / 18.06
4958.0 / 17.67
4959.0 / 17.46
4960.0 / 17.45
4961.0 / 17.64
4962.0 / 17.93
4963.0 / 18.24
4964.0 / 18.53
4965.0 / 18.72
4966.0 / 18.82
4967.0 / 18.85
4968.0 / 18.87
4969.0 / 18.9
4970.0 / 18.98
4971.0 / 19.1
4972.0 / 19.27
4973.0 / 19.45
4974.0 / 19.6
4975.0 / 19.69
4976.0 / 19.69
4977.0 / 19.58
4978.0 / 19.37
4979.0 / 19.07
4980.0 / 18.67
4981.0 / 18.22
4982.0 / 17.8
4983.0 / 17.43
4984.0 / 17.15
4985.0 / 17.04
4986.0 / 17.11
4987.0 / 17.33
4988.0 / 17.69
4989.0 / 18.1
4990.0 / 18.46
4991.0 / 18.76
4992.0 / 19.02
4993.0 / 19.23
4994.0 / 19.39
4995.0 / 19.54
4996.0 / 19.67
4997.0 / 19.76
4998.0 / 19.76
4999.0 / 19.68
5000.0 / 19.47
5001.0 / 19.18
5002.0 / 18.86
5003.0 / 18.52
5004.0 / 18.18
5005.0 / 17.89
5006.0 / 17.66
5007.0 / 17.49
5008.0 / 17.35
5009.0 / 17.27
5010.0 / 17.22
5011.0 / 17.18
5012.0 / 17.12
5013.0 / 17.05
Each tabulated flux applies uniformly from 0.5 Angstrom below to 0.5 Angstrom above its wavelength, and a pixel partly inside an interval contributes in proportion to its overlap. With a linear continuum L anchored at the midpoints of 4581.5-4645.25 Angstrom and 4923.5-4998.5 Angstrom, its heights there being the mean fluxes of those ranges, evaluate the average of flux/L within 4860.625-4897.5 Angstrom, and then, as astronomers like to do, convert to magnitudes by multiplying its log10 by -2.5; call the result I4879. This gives 0.03 mag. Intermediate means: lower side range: 19.3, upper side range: 18.8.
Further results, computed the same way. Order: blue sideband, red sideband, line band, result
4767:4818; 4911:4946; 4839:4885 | -0.007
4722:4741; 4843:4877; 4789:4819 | -0.028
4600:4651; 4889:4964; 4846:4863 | -0.041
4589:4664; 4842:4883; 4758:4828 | -0.017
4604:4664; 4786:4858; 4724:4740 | 0.012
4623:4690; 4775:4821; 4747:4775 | 0.022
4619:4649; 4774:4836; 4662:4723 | 0.028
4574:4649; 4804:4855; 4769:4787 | 0.041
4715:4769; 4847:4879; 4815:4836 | -0.034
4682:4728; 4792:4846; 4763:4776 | 0.043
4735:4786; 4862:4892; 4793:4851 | -0.062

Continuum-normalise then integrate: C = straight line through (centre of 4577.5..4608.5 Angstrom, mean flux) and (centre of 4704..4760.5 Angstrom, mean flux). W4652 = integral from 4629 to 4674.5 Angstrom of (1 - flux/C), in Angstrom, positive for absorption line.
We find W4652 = -0.9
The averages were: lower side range 18.5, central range 19.3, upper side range 19.5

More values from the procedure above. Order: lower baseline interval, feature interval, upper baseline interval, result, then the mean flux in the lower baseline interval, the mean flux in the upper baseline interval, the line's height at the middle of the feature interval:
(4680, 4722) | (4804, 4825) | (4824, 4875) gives -0.8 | 19.3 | 19.4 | 19.4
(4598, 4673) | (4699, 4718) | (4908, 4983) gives 0.3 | 19.3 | 18.9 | 19.2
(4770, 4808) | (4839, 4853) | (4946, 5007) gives -0.8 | 19.4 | 18.8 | 19.2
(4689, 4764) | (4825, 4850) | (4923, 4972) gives -0.9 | 19.5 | 18.9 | 19.2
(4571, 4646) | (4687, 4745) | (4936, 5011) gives -1.0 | 19.3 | 18.8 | 19.1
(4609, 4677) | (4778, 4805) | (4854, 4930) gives -0.5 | 19.5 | 18.8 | 19.1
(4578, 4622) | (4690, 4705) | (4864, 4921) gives -0.3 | 18.9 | 19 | 18.9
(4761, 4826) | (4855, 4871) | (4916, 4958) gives 0.5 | 19.6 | 18.9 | 19.2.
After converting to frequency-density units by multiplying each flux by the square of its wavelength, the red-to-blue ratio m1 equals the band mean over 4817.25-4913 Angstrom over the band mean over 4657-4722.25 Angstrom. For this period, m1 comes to 1.08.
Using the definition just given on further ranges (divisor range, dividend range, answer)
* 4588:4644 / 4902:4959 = 1.13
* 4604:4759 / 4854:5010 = 1.07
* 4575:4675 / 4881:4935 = 1.12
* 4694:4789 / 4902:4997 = 1.06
